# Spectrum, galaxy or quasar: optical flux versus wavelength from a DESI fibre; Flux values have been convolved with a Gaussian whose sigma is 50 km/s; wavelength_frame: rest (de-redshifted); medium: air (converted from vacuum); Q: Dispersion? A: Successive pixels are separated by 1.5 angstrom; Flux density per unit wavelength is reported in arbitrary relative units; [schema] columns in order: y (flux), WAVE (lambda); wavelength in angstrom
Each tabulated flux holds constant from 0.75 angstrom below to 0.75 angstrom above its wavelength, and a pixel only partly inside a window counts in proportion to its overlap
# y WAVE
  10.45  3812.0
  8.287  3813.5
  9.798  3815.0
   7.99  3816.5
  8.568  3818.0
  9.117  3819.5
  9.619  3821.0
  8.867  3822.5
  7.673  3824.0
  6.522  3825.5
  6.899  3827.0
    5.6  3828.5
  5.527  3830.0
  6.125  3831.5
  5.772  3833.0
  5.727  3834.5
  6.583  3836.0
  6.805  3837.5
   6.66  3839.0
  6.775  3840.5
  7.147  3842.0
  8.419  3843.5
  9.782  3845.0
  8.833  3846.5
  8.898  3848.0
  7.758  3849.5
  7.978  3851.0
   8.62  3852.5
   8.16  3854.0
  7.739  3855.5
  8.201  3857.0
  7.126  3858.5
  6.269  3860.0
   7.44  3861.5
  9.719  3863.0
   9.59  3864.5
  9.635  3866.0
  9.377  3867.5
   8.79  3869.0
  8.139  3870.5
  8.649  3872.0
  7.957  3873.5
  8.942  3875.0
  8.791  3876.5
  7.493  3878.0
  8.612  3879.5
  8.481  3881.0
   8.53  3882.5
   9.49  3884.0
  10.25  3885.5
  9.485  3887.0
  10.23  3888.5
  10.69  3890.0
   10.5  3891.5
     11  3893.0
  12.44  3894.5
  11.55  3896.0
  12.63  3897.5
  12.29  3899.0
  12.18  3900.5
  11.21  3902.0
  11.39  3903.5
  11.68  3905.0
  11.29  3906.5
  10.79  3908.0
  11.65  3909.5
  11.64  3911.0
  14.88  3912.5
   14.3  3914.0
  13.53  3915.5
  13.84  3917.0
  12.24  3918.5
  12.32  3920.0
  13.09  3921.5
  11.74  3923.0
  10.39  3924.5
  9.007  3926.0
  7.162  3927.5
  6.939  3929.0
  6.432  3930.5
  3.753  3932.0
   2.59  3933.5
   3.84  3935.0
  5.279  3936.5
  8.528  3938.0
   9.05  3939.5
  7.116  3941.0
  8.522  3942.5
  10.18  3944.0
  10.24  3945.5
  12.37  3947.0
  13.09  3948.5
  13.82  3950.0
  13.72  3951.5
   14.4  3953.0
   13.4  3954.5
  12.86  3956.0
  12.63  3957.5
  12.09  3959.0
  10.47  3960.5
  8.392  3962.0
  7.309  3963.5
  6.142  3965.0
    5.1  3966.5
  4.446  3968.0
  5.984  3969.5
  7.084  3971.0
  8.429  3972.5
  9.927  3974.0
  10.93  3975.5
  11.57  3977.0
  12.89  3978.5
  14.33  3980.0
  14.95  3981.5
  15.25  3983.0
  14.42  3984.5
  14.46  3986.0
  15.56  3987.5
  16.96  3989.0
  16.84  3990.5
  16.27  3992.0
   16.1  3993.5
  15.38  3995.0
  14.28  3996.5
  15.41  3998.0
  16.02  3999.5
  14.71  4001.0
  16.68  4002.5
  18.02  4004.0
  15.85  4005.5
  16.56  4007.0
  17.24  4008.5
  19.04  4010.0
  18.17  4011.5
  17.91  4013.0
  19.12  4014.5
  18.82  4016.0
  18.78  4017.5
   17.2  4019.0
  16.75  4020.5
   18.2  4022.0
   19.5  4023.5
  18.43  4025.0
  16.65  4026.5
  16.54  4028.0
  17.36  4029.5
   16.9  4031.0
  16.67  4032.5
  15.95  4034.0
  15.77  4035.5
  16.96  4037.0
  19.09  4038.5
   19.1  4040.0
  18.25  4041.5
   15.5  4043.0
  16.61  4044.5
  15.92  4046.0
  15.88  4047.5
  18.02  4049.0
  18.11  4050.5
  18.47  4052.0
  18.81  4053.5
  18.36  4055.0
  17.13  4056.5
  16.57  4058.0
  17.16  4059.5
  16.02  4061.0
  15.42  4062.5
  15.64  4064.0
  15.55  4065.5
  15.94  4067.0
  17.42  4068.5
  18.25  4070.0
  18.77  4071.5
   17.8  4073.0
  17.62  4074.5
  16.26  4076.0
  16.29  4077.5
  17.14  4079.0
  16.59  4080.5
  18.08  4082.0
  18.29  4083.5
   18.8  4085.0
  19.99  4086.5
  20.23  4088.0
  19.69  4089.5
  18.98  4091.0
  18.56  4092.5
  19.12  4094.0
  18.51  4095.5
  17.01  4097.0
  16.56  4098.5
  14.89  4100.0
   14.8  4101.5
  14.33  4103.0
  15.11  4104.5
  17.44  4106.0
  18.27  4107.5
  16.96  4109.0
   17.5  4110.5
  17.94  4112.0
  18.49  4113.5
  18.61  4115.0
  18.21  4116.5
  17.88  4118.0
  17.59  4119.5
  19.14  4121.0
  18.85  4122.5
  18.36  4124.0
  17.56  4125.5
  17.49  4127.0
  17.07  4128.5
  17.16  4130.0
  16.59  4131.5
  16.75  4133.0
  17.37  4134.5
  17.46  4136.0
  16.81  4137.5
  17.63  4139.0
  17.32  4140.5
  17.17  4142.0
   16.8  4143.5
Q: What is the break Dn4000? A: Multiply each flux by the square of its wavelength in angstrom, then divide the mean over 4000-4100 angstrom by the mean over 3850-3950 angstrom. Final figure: 1.95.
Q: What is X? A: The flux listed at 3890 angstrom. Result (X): 10.69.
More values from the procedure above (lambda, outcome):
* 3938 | 8.528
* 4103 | 14.33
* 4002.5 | 16.68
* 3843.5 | 8.419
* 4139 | 17.63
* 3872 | 8.649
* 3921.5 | 13.09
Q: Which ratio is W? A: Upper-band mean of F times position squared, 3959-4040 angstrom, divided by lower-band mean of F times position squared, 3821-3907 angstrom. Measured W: 1.80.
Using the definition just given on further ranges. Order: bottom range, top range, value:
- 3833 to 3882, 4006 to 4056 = 2.38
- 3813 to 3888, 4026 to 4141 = 2.42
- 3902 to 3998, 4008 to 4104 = 1.66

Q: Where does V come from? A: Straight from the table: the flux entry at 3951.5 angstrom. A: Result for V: 13.72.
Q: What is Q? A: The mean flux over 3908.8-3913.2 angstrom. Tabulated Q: 12.7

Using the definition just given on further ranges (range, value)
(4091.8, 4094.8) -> 18.8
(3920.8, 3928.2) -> 10.3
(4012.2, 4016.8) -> 18.6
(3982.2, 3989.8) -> 15.3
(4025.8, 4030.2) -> 16.8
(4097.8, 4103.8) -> 15.1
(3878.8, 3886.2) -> 9.07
